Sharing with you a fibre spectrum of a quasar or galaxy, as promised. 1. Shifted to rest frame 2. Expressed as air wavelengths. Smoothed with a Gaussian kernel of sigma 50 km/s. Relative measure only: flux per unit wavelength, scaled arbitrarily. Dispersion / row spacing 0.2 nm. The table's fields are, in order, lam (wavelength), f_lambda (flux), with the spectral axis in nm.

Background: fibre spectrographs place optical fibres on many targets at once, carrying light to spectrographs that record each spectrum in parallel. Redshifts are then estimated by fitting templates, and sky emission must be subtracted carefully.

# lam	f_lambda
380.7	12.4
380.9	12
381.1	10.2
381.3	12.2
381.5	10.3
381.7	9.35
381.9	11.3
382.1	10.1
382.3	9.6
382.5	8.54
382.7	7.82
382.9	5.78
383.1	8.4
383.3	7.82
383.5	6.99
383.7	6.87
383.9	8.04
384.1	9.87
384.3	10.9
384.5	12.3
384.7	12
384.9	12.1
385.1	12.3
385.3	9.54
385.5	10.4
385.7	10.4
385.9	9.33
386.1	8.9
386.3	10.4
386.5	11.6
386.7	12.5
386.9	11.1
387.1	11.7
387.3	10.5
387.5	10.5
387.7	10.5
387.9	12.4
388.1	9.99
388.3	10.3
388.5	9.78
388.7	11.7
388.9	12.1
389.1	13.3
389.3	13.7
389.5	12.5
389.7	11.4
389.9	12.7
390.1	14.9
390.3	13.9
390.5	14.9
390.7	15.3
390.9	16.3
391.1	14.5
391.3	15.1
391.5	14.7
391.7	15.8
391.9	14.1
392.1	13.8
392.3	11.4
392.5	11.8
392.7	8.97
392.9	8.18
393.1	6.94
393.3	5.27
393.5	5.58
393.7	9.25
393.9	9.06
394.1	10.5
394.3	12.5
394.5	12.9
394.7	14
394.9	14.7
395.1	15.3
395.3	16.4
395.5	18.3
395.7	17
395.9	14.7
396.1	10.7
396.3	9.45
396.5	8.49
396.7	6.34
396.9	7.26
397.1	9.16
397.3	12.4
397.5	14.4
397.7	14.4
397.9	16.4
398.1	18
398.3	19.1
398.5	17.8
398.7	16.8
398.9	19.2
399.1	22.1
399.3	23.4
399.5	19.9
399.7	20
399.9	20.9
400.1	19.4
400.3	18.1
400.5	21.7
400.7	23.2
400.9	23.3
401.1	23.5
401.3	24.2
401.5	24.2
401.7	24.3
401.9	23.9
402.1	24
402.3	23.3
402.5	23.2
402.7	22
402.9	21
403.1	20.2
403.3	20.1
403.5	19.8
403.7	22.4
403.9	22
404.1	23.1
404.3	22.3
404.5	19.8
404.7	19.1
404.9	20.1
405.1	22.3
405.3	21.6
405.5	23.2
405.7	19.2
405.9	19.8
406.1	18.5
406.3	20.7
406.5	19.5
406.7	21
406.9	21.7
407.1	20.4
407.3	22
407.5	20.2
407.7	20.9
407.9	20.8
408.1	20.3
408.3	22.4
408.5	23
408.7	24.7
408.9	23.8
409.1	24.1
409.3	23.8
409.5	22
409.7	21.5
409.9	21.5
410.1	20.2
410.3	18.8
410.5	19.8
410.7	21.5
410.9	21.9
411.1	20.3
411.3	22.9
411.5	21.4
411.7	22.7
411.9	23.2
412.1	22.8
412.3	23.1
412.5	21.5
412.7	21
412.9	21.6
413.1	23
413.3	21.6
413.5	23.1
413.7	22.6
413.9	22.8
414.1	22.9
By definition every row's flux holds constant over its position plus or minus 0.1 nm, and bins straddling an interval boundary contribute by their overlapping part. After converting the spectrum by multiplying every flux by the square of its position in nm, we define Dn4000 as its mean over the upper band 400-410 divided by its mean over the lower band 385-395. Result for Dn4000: 2.01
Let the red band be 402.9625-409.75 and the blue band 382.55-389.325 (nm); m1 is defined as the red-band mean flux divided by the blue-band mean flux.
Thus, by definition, 2.07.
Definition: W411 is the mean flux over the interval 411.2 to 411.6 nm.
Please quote 22.1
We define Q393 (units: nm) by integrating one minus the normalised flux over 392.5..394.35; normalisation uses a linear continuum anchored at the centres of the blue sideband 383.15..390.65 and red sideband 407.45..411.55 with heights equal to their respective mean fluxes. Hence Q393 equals 0.74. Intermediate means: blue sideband 11.1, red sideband 21.7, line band 8.54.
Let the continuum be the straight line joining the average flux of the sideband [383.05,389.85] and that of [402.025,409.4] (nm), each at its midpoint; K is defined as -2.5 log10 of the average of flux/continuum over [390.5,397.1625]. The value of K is 0.22 mag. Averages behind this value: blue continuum 10.7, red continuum 21.5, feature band 12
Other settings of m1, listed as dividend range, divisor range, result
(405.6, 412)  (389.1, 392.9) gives 1.58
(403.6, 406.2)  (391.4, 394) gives 2.03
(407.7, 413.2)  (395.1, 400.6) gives 1.37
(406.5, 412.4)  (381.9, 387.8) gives 2.20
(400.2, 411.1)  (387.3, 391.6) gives 1.69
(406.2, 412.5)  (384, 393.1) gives 1.82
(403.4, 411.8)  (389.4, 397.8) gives 1.74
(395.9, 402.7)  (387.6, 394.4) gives 1.54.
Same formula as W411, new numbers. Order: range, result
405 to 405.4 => 22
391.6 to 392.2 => 14.6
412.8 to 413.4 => 22.1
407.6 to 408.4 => 21.1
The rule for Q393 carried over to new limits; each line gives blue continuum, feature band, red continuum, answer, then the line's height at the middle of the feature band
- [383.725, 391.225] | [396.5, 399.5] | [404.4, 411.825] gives 0.24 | 16.6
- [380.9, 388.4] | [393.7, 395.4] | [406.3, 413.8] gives 0.20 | 14.7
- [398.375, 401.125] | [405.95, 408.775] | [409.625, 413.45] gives 0.02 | 21.2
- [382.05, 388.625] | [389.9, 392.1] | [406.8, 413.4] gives -0.37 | 12.7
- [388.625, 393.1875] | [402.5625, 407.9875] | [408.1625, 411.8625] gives -0.32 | 19.8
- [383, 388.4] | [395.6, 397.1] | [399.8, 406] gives 0.59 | 17.4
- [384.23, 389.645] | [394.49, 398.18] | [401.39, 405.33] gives 0.88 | 17.4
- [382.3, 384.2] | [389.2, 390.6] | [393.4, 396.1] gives -0.33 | 10.8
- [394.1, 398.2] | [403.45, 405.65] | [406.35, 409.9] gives -0.25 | 19.2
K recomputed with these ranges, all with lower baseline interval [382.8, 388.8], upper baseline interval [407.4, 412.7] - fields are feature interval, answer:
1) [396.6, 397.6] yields 0.50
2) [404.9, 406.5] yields -0.05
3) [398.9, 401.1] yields -0.24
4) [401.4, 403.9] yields -0.22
